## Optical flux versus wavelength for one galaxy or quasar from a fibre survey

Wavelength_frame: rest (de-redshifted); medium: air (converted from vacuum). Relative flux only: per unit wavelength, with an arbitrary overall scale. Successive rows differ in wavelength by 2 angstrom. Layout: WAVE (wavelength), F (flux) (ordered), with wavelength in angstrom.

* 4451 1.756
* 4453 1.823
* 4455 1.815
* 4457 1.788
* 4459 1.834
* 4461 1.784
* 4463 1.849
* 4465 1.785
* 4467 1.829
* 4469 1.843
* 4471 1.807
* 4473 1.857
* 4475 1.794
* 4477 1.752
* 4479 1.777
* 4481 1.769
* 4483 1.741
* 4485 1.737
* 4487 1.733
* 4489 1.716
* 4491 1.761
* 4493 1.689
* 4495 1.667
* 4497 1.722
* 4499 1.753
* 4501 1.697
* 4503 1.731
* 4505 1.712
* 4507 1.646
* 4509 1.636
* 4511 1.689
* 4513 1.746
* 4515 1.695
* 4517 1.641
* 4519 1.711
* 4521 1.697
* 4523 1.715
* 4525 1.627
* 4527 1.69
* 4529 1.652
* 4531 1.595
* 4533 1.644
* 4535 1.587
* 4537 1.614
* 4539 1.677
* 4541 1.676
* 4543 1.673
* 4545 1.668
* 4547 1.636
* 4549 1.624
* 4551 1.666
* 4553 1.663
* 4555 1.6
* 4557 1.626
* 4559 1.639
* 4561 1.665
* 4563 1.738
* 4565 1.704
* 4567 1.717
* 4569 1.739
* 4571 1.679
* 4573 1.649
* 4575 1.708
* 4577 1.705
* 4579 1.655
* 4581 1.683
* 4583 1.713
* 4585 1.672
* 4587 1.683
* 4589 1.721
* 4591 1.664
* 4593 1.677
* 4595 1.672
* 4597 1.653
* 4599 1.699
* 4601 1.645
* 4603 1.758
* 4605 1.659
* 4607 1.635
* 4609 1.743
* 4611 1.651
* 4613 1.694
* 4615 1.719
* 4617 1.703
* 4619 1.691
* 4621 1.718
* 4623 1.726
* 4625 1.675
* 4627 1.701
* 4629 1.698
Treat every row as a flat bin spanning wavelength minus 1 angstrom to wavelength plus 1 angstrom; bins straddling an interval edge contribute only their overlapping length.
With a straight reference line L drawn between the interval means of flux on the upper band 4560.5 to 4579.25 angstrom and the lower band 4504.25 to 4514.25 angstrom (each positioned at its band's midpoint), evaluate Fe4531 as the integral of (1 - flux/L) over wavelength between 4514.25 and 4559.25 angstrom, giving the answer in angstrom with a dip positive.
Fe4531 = 1.0 angstrom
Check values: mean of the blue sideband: 1.69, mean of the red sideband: 1.7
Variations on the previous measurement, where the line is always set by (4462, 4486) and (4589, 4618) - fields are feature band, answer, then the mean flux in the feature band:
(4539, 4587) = 1.26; 1.67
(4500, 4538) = 1.88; 1.67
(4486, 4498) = 0.44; 1.71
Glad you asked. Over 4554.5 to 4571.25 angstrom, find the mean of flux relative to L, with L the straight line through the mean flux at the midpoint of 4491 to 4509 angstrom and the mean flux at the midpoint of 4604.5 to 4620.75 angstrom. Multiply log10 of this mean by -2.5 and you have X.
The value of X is 0.01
